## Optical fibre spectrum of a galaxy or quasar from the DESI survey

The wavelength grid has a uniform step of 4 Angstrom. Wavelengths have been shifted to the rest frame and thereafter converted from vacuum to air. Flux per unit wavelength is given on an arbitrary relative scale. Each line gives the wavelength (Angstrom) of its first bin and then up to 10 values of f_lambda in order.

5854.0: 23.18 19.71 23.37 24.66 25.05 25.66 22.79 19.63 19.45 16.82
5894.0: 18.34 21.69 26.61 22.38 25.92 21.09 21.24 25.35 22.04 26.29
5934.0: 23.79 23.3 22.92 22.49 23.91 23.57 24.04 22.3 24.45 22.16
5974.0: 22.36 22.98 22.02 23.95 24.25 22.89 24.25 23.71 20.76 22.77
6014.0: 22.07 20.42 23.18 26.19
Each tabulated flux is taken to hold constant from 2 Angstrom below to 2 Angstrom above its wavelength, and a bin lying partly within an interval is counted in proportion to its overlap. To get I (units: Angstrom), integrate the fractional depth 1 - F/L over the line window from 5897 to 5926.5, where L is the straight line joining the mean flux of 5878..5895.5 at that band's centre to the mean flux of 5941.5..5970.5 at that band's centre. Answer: -4.1 Angstrom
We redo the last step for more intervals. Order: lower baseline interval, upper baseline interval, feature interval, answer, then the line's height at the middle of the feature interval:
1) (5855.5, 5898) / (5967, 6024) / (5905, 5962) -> -3.4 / 22.1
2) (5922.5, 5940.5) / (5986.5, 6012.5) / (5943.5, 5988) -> 0.8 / 23.5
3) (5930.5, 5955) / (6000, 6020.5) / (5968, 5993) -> -0.3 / 22.6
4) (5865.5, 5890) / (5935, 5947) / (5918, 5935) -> -0.9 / 22.8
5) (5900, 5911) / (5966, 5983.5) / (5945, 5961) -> -0.1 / 23.3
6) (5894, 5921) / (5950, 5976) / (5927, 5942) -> -0.7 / 23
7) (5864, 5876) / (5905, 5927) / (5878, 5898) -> 4.1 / 24.3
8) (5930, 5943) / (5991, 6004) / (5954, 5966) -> 0.2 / 23.8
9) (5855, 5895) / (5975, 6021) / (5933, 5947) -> -0.6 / 22.2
